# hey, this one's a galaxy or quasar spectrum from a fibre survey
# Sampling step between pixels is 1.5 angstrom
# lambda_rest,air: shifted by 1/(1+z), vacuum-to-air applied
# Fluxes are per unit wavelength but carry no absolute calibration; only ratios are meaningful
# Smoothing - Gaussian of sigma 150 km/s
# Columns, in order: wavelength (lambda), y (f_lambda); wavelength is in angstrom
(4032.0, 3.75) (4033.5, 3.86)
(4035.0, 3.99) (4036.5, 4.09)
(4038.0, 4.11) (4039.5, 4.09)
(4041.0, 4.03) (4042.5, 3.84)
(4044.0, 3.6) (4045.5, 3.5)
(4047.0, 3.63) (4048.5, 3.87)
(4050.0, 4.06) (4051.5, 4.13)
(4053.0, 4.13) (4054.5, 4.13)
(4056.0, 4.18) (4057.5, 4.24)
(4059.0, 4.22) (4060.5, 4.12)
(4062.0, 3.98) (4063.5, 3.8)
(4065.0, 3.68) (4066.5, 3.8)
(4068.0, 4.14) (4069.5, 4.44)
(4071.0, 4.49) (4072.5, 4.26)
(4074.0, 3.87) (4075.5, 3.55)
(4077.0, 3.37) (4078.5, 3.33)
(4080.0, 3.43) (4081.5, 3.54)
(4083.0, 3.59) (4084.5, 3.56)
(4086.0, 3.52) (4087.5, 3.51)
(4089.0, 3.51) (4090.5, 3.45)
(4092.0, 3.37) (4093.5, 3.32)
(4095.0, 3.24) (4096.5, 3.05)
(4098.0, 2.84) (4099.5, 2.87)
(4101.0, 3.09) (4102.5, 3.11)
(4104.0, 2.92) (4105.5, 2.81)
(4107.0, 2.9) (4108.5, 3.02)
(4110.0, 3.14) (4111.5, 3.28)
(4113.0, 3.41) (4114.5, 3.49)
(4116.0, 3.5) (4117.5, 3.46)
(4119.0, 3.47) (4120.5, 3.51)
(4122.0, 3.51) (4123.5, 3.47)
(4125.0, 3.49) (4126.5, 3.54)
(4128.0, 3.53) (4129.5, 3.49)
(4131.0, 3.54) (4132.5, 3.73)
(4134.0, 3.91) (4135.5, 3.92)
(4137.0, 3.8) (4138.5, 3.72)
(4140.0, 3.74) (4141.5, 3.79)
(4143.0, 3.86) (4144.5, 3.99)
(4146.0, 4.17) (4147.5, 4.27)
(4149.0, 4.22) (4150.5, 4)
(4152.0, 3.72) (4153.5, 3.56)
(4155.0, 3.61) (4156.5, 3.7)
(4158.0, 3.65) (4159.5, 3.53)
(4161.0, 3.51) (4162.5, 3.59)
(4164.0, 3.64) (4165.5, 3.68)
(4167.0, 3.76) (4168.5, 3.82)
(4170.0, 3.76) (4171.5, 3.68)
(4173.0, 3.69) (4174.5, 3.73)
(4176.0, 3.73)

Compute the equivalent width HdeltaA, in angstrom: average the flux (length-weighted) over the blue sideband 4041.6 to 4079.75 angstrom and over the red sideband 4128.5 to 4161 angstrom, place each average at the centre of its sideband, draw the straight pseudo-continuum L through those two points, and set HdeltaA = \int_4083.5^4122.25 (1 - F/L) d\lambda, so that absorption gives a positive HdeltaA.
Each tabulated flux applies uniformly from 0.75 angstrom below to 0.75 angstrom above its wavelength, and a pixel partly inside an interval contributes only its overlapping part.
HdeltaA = 6.0 angstrom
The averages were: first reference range 3.93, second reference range 3.8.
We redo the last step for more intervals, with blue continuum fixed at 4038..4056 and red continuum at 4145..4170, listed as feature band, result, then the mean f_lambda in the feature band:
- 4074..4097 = 2.59 angstrom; 3.44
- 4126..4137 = 0.39 angstrom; 3.68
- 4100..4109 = 2.06 angstrom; 2.97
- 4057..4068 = -0.21 angstrom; 3.98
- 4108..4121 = 1.59 angstrom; 3.37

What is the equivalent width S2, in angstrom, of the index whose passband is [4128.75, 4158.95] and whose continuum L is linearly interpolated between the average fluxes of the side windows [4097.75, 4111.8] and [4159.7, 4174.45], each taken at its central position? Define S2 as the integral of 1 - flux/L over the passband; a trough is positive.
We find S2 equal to -3.5 angstrom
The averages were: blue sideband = 2.99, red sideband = 3.68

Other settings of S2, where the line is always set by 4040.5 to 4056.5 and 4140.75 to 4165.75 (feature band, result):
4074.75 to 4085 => 1.1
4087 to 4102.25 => 2.5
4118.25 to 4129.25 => 0.9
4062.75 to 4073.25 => -0.5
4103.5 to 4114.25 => 2.1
